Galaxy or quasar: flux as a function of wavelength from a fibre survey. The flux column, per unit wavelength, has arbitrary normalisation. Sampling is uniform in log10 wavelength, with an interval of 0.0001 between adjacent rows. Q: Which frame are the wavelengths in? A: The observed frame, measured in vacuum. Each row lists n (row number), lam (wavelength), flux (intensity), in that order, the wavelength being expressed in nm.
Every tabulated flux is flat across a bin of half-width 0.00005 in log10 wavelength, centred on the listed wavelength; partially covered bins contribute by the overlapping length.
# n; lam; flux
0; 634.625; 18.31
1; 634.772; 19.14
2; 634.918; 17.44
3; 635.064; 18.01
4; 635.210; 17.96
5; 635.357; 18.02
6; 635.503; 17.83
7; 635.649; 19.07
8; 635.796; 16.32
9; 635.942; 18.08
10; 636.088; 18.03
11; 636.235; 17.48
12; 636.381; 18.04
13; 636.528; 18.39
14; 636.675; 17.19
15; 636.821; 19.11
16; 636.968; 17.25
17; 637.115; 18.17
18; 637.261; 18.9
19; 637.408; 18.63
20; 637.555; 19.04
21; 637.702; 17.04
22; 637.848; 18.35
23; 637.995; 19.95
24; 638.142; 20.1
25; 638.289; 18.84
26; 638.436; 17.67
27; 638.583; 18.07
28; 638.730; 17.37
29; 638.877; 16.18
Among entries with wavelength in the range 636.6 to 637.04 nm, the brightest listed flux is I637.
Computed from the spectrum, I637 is 19.11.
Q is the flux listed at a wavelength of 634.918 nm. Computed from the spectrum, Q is 17.44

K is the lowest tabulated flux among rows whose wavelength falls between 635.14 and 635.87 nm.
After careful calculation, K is 16.32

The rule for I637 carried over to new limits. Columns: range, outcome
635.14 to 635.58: 18.02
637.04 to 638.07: 19.95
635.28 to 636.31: 19.07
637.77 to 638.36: 20.1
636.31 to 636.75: 18.39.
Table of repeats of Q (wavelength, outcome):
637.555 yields 19.04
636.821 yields 19.11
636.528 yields 18.39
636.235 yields 17.48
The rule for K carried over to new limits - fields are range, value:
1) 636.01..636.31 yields 17.48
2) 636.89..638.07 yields 17.04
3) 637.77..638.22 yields 18.35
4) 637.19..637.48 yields 18.63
